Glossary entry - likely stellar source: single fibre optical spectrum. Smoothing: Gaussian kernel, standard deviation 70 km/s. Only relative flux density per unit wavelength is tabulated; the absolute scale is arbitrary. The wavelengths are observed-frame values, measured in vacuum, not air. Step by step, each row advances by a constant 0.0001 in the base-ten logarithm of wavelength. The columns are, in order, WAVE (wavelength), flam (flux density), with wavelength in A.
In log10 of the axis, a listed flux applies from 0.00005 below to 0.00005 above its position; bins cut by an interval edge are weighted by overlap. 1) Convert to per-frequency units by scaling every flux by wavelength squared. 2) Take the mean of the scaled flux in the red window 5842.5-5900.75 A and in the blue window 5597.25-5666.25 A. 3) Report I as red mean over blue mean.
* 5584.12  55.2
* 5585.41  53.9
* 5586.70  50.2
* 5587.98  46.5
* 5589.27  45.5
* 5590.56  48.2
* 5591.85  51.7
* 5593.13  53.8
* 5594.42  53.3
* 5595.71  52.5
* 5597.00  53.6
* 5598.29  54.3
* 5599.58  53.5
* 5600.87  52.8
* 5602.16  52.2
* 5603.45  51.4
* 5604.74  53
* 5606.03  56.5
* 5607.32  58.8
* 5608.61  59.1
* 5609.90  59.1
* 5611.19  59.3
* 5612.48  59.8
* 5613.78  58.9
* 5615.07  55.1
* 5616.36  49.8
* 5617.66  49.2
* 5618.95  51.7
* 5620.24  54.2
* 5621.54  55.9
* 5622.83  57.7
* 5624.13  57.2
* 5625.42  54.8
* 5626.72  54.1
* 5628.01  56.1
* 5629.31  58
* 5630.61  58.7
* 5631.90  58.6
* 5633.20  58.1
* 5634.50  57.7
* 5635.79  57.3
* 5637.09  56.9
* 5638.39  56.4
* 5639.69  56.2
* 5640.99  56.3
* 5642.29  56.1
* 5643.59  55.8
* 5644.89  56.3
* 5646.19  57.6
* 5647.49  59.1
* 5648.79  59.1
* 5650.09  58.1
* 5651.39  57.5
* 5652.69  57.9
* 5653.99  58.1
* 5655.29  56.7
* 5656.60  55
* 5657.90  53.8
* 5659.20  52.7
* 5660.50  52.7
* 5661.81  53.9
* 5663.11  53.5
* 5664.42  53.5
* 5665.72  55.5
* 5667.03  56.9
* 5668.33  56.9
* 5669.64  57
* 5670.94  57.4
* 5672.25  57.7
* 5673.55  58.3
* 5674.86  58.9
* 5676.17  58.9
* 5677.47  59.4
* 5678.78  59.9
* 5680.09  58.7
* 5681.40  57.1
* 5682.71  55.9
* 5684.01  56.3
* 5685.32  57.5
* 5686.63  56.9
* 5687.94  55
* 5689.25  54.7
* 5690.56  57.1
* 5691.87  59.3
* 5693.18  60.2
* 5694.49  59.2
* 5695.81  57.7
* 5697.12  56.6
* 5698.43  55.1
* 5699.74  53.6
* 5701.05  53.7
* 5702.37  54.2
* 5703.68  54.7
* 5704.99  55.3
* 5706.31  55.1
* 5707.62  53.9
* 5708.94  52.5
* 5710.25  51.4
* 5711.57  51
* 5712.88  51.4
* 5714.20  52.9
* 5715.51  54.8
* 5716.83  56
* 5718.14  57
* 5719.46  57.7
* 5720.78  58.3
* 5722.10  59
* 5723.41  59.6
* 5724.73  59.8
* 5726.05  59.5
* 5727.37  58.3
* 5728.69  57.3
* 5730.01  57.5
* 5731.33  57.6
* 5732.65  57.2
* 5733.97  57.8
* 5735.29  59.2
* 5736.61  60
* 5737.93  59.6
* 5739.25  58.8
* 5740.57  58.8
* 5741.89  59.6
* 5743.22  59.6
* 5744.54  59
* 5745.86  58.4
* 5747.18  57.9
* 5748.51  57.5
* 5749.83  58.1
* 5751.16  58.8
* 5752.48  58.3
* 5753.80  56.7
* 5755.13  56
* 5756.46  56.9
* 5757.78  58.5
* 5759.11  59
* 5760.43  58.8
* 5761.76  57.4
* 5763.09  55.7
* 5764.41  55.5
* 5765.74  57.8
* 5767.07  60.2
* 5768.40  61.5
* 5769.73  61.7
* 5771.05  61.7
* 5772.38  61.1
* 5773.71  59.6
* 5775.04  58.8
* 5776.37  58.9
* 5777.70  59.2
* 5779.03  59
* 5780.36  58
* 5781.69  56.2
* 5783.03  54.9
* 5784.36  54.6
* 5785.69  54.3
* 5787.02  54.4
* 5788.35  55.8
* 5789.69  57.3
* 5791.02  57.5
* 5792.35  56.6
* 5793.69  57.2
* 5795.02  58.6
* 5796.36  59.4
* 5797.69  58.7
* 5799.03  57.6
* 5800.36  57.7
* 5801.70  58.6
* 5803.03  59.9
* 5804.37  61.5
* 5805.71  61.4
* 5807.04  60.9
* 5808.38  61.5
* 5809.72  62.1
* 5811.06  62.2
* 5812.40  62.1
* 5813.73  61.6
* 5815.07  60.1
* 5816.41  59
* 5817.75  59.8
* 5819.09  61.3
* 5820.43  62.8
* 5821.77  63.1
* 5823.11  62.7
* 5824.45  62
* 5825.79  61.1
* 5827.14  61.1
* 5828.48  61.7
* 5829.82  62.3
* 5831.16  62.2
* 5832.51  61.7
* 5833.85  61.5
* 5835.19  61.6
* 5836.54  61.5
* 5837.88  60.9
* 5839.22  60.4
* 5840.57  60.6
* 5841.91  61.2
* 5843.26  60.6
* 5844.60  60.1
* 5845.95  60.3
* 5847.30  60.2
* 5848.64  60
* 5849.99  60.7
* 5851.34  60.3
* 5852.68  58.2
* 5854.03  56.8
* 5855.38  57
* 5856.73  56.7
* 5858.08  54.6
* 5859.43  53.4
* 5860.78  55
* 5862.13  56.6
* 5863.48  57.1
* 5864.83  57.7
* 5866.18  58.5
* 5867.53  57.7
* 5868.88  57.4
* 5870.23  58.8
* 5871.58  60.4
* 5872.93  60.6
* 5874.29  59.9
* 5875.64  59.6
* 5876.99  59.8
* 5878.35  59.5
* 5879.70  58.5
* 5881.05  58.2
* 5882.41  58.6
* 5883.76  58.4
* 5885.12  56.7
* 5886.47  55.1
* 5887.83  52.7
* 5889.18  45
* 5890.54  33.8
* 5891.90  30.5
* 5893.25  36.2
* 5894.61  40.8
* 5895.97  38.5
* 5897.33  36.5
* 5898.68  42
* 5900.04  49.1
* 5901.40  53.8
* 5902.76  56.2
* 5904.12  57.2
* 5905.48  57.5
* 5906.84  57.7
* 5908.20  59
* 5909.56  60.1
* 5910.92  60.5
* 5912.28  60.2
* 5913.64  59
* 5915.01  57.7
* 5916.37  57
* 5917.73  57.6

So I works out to 1.05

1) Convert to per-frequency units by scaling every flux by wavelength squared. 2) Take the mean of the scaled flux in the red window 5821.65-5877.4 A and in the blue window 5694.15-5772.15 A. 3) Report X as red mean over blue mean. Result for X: 1.1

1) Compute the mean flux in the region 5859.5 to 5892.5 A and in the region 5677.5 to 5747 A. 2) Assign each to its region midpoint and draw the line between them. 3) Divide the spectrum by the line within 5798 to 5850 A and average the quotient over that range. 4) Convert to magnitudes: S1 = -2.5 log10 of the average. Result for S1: -0.10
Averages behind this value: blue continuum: 56.9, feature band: 61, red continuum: 55.3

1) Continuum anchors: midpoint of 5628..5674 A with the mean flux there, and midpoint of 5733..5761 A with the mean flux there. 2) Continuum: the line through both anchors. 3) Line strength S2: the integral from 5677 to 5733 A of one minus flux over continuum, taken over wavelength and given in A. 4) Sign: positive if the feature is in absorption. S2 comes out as 1.2 A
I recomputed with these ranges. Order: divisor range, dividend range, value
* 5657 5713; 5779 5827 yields 1.10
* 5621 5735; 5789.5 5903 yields 1.07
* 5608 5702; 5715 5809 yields 1.07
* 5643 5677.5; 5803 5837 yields 1.15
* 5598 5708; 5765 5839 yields 1.12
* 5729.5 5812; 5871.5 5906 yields 0.91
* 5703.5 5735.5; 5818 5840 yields 1.14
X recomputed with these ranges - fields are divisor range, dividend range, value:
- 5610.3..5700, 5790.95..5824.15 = 1.12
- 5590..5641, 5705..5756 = 1.08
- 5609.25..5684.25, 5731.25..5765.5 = 1.06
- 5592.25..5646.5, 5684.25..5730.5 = 1.04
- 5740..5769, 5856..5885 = 1.04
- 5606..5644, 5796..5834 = 1.15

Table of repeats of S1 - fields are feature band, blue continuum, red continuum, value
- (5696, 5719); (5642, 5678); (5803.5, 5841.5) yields 0.07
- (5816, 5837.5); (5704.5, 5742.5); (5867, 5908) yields -0.14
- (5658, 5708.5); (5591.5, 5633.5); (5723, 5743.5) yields 0.02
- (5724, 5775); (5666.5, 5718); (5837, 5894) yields -0.05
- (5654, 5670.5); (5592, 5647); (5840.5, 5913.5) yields 0.01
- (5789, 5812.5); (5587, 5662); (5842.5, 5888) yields -0.04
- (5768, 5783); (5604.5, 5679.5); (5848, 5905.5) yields -0.08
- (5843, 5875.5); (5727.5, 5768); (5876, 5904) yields -0.14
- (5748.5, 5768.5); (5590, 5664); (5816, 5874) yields 0.00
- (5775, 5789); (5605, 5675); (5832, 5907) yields -0.02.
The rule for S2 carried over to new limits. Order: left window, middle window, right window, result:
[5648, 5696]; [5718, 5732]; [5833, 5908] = -0.5 A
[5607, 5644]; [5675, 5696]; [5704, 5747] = -0.4 A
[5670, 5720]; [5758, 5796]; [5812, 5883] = 0.1 A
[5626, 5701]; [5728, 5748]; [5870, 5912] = -1.1 A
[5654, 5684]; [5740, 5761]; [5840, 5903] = -1.0 A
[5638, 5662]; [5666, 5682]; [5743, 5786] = -0.4 A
